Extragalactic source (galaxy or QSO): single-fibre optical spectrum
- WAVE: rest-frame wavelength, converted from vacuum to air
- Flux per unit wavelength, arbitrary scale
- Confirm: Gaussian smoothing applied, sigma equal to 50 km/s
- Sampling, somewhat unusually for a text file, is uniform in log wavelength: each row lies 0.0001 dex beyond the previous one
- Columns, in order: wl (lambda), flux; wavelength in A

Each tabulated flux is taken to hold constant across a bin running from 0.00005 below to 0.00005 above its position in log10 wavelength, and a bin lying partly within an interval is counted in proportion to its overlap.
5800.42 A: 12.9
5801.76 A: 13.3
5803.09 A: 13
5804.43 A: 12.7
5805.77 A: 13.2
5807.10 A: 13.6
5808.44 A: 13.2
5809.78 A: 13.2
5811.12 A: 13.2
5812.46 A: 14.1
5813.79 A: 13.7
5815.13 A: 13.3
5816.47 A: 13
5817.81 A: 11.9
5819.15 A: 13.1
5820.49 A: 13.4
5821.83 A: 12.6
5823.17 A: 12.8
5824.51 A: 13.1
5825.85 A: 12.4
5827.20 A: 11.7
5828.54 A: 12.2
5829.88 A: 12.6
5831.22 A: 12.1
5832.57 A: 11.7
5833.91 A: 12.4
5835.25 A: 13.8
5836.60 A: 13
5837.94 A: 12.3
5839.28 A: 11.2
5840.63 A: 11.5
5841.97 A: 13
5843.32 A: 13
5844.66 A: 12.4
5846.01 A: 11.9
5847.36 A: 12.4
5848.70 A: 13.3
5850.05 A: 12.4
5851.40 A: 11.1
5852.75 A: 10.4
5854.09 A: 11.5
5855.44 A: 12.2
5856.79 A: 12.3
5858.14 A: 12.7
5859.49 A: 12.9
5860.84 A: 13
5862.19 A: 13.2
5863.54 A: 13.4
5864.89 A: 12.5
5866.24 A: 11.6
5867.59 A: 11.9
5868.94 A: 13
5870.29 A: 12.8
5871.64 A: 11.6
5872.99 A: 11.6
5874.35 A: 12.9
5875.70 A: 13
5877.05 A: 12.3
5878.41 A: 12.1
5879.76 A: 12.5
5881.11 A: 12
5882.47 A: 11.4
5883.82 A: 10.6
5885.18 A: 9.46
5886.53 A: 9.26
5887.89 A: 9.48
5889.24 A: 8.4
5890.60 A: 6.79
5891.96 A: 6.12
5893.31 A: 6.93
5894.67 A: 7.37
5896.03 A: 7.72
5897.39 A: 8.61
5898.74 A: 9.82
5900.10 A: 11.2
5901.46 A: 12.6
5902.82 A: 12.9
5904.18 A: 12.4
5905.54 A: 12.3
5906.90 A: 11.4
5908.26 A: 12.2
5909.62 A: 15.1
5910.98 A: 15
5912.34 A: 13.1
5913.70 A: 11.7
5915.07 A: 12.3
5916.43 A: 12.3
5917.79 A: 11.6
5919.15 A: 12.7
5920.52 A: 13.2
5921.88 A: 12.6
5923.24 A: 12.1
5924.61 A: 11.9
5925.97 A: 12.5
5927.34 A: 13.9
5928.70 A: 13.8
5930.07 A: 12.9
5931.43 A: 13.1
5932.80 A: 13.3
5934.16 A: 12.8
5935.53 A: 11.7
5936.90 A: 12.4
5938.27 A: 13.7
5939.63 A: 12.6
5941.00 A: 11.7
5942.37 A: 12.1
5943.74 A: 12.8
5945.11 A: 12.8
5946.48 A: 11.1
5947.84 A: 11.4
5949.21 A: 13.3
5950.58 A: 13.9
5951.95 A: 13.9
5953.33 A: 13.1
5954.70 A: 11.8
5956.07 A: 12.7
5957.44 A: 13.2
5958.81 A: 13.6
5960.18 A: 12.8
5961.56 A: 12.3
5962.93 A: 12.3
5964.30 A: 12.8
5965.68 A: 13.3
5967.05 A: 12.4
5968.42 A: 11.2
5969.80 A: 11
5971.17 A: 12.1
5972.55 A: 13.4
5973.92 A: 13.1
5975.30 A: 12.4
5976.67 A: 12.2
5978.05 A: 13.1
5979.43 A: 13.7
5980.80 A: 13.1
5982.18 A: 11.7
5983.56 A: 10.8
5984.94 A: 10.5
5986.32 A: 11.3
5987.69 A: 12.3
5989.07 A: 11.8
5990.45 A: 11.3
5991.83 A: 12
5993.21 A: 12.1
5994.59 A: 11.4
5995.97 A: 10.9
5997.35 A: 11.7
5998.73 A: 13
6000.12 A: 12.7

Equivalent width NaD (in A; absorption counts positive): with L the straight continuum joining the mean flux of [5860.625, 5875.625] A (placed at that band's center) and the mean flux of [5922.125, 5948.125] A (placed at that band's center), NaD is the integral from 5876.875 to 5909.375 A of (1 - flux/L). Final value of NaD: 5.9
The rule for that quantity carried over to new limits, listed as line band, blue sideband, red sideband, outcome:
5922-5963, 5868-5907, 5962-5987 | -3.8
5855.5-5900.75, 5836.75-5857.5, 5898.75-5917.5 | 5.0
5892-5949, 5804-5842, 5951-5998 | 2.1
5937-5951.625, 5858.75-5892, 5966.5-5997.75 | -1.0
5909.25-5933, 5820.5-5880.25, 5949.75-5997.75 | -1.1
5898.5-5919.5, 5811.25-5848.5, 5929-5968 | 0.4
